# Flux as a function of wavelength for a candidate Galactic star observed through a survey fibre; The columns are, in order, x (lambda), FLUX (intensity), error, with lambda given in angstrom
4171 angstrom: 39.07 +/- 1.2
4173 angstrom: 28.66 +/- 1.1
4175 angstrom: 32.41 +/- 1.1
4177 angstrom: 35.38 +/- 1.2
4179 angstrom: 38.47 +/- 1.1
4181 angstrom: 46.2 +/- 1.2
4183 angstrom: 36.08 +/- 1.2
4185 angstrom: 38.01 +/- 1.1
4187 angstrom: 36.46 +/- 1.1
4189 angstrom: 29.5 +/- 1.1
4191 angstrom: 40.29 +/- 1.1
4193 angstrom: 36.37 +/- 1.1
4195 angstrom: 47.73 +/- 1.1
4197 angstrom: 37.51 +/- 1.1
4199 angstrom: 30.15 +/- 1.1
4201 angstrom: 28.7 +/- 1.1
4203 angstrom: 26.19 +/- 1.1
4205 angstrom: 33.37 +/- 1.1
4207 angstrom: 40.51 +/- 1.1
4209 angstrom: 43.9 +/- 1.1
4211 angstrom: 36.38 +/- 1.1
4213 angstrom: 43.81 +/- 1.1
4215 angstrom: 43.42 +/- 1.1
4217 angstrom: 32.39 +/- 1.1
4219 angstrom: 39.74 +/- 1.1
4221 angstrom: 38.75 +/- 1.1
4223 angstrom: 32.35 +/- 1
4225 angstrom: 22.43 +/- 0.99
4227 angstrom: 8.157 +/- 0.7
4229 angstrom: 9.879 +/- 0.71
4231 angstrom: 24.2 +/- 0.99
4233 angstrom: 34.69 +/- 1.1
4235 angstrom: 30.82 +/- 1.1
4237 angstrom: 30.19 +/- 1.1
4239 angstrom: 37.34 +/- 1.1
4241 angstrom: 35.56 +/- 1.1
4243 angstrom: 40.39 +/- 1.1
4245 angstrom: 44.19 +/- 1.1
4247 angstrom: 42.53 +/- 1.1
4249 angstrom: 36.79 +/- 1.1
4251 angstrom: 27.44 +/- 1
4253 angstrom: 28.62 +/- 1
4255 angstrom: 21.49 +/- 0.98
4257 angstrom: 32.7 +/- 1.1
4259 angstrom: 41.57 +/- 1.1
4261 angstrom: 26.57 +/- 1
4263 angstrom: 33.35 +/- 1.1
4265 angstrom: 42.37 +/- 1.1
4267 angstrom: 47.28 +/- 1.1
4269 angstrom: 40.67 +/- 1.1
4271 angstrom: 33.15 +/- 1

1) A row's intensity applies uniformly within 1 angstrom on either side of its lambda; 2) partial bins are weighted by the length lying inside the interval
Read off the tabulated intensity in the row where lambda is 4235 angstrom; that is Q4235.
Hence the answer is 30.82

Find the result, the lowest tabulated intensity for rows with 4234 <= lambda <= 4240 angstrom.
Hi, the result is 30.19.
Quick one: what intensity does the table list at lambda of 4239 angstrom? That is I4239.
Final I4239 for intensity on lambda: 37.34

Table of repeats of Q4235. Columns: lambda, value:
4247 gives 42.53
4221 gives 38.75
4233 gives 34.69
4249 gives 36.79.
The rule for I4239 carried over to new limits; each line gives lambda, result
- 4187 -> 36.46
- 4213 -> 43.81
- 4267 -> 47.28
